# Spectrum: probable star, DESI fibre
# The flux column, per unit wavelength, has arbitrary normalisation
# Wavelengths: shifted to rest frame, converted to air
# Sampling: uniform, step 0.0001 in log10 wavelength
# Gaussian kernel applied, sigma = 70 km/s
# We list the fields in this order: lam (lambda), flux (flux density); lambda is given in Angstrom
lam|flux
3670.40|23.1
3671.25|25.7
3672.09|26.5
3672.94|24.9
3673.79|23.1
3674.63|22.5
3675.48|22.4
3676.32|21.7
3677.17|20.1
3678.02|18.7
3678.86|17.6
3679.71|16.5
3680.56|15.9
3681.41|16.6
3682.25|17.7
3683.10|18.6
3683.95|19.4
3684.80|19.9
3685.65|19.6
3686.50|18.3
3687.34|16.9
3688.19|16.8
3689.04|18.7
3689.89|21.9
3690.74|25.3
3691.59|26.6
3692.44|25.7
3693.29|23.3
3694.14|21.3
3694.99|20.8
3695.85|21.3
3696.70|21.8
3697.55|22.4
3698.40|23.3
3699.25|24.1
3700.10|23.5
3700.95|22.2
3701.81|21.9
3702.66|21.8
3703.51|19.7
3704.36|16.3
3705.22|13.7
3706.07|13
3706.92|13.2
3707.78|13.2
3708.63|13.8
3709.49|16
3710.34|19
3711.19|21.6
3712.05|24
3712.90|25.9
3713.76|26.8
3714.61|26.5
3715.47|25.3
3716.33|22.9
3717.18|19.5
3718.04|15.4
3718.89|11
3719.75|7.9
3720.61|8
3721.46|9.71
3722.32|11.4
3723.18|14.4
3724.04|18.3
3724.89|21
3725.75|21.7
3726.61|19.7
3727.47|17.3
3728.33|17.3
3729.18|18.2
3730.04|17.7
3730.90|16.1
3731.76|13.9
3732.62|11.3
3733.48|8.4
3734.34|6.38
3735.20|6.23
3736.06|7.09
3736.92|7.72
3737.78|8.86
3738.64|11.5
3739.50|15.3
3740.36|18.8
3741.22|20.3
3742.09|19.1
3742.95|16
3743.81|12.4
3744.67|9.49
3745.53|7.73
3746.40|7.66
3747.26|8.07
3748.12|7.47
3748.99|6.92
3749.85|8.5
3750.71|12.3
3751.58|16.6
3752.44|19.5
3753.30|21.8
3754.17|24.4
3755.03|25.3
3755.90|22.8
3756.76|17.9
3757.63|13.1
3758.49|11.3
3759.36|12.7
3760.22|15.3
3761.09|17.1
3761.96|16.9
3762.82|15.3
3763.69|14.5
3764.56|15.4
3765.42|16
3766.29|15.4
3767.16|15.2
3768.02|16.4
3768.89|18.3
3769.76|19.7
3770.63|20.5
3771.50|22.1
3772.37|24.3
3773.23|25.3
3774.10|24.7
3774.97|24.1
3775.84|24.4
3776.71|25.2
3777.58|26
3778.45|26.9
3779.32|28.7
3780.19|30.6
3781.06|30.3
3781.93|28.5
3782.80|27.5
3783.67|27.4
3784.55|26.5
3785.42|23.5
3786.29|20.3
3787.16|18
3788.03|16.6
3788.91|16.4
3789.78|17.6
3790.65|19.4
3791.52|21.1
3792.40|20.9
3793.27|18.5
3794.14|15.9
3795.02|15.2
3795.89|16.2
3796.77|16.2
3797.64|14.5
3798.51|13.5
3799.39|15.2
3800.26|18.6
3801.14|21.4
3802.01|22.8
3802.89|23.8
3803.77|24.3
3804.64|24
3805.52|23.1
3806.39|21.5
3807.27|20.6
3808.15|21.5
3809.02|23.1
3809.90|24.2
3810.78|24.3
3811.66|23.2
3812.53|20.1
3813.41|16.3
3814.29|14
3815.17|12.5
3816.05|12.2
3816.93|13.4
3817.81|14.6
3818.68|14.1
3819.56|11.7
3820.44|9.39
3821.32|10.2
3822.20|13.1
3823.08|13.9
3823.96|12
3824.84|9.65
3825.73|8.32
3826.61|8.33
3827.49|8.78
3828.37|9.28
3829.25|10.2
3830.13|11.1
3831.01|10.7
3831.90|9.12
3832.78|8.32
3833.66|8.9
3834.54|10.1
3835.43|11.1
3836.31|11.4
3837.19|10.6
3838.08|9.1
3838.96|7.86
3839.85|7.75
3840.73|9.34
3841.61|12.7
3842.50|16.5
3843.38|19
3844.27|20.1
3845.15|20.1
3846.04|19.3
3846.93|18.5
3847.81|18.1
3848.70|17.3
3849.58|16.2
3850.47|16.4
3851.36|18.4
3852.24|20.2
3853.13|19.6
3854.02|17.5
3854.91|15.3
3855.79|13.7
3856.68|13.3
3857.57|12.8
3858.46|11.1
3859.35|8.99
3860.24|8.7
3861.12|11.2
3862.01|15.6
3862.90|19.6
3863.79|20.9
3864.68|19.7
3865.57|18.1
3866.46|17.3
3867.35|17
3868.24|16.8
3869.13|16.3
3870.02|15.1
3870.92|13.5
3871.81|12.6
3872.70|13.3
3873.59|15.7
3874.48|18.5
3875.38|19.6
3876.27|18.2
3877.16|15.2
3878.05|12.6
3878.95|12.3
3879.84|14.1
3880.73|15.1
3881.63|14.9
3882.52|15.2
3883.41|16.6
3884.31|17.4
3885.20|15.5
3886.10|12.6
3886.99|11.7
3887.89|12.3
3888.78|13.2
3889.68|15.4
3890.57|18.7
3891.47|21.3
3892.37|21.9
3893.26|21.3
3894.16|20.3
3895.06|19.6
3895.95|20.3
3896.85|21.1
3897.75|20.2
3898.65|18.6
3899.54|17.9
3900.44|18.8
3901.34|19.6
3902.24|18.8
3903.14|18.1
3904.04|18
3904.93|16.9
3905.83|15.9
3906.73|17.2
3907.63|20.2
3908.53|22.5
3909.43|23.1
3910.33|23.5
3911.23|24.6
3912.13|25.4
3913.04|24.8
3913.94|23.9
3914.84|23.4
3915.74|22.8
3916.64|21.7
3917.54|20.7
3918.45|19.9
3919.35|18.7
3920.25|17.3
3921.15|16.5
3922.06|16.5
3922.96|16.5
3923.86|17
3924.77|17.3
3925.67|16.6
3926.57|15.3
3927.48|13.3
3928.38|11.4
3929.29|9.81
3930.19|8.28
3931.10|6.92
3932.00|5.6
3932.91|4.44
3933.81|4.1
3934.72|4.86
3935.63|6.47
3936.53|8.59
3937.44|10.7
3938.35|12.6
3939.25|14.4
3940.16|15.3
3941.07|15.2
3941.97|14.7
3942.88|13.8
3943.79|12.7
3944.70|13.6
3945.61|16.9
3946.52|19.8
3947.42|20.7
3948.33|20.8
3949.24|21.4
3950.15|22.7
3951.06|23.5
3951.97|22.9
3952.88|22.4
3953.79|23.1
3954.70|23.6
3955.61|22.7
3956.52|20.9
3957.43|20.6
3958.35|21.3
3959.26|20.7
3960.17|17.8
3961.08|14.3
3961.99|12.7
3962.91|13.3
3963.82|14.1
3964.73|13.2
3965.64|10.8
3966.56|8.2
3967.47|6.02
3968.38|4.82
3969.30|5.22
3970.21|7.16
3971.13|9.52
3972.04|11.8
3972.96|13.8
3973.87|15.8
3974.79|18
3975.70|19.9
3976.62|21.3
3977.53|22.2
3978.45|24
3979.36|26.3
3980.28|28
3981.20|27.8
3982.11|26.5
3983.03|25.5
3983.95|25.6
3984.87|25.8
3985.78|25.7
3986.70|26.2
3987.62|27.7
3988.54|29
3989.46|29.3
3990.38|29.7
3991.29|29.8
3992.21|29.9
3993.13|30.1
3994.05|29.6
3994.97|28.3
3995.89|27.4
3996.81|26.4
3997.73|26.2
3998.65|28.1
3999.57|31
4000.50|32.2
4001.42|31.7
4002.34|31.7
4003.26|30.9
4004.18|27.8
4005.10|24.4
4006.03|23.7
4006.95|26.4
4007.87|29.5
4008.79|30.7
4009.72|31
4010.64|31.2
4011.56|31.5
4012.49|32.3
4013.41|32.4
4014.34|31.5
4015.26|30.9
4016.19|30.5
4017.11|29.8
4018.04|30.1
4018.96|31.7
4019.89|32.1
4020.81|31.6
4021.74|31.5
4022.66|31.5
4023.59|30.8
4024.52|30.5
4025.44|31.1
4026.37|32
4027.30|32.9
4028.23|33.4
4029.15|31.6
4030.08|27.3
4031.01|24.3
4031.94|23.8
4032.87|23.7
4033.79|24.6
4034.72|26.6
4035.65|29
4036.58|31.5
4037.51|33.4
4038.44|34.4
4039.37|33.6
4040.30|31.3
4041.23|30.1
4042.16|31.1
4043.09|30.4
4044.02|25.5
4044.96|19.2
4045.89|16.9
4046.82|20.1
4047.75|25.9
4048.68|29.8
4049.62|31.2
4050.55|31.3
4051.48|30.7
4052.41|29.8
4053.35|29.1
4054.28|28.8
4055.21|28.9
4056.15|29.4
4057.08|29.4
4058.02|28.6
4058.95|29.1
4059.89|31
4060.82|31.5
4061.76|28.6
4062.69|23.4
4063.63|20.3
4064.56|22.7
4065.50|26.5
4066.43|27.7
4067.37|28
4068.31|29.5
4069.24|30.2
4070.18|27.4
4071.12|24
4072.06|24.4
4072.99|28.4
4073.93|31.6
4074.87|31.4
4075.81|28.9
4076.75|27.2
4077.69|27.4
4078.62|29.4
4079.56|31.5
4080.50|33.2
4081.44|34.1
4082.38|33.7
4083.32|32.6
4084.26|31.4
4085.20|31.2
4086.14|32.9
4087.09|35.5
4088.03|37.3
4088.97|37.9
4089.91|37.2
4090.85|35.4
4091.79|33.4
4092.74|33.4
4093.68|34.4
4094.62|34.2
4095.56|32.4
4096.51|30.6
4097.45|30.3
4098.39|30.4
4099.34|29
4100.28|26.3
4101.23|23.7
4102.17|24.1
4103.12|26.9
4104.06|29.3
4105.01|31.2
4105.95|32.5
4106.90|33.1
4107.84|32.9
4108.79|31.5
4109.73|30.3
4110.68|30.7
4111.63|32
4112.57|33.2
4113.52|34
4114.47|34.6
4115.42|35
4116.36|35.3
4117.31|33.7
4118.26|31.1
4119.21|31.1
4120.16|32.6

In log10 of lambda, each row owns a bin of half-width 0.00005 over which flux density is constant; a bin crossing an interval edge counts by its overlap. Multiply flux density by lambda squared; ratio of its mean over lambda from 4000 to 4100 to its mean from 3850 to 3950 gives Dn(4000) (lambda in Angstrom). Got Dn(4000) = 1.97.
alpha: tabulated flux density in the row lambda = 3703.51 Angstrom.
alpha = 19.7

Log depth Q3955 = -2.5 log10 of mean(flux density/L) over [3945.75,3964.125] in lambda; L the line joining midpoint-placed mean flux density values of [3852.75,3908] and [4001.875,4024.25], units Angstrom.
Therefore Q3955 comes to 0.21 mag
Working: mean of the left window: 16.4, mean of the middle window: 20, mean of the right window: 30.2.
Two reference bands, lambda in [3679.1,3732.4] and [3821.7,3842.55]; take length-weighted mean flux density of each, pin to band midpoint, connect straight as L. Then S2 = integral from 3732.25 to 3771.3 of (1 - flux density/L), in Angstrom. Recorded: 3.2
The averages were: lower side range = 18.9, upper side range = 10.2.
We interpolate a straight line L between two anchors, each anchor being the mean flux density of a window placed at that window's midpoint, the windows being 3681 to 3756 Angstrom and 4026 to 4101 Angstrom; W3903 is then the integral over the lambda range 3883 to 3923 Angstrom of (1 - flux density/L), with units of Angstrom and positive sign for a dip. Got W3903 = 7.76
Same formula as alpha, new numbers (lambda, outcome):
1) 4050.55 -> 31.3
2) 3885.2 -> 15.5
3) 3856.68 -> 13.3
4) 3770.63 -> 20.5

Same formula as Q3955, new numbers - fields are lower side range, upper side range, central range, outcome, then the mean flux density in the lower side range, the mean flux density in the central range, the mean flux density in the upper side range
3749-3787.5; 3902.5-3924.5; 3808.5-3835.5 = 0.47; 20.5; 13.1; 20.2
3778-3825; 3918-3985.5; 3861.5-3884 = 0.11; 19.3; 16.1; 16.1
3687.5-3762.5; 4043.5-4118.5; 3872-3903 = 0.32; 16.8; 17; 30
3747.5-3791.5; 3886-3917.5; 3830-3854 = 0.37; 19.8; 14.1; 19.7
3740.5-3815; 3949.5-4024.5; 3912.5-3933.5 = 0.38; 19.1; 16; 24.2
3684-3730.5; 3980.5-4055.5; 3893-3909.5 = 0.30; 19.2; 19.3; 29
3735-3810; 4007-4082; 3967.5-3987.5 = 0.34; 18.5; 19.4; 29.1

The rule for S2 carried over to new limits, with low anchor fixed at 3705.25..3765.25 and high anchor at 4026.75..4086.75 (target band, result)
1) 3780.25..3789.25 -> -3.38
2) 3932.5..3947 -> 7.34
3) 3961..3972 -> 6.65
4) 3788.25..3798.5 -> 0.27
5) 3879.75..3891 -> 3.51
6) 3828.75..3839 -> 5.00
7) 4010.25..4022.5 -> -1.94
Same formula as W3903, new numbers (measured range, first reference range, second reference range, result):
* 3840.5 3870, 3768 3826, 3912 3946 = 2.0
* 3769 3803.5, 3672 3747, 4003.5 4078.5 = -2.6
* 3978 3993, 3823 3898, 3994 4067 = -1.3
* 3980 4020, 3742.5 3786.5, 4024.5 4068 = -3.4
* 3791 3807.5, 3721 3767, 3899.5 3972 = -4.8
